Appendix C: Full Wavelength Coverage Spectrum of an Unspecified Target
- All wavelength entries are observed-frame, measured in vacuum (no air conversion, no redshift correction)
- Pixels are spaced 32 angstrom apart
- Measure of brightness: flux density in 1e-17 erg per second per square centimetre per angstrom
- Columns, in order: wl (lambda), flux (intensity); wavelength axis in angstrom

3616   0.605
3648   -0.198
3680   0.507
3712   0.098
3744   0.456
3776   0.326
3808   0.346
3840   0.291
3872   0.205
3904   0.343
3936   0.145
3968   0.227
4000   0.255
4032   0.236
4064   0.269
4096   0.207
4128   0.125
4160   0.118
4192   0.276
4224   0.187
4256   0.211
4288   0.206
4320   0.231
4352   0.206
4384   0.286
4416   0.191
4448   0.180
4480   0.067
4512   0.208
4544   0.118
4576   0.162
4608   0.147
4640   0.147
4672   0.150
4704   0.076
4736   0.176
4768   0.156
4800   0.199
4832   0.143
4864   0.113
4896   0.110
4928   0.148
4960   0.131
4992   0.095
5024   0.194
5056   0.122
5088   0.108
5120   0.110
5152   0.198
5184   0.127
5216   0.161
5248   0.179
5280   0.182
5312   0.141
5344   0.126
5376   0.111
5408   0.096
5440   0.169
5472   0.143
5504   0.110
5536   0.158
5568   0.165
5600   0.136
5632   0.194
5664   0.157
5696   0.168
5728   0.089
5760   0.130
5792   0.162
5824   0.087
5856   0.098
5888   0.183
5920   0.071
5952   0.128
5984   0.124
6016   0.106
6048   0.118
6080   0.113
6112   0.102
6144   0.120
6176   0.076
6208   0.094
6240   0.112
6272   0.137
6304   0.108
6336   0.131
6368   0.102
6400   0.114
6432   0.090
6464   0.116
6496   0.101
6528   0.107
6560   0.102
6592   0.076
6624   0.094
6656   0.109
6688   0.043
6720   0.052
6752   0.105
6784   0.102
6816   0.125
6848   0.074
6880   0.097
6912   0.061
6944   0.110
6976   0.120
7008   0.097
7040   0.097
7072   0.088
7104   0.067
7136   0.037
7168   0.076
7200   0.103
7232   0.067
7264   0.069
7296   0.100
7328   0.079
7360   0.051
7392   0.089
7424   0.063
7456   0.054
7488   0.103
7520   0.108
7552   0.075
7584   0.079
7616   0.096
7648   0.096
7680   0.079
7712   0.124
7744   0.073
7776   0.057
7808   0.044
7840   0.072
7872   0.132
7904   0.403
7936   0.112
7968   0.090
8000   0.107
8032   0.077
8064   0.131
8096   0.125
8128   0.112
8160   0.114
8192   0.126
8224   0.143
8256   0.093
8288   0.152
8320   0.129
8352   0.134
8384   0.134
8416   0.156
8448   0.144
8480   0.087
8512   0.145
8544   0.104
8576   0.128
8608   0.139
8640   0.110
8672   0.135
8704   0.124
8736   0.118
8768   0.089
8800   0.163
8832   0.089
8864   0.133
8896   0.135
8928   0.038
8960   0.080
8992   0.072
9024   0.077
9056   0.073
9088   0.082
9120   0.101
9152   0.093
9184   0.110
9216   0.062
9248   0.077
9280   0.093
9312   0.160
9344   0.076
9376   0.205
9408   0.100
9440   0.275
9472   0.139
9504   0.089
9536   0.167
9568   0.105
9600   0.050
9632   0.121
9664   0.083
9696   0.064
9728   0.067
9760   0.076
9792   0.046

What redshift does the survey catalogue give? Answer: 1.12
